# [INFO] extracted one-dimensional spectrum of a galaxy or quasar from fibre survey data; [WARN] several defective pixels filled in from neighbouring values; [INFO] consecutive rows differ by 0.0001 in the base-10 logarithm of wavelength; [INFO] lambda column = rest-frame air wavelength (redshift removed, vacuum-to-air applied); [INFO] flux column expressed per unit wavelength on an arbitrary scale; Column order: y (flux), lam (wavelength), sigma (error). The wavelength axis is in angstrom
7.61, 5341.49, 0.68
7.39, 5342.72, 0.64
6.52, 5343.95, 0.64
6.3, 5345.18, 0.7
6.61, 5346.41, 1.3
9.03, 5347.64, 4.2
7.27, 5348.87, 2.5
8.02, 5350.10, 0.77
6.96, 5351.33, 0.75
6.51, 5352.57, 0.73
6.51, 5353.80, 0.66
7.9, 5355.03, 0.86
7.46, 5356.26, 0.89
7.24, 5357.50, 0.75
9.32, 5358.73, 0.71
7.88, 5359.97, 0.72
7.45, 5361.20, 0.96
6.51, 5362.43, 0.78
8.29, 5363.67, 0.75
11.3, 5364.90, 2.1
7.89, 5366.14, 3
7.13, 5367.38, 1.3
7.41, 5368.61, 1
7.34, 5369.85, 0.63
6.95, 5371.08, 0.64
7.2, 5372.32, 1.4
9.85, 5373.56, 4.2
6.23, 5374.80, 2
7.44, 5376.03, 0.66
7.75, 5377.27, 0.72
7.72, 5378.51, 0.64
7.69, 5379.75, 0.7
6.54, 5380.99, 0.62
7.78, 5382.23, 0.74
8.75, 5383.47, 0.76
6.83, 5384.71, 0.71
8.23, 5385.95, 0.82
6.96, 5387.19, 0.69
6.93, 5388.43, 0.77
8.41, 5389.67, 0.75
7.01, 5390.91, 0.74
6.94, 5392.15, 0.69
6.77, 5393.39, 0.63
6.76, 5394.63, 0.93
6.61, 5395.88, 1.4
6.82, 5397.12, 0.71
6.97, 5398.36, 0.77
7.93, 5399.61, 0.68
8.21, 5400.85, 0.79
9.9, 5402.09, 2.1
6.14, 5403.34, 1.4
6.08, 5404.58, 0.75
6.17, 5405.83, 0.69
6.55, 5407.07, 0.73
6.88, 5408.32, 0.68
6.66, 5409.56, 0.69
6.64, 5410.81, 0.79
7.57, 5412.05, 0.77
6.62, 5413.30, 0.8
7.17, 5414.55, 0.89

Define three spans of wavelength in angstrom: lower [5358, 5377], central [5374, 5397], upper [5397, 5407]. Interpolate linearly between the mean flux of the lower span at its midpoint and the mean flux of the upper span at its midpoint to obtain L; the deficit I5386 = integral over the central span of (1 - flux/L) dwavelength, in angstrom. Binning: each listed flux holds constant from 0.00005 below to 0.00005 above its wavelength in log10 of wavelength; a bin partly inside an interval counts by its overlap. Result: 0.8 angstrom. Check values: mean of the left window 7.87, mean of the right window 7.26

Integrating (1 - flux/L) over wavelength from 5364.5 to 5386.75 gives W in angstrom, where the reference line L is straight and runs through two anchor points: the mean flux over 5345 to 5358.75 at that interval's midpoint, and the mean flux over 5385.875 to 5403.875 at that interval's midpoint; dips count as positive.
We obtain -1.1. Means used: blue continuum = 7.38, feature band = 7.74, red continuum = 7.35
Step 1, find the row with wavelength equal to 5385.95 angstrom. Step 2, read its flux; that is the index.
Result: 8.23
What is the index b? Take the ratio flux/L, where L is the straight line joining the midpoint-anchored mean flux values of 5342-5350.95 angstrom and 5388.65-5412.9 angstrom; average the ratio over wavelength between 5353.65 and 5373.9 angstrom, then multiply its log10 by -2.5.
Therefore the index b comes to -0.09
